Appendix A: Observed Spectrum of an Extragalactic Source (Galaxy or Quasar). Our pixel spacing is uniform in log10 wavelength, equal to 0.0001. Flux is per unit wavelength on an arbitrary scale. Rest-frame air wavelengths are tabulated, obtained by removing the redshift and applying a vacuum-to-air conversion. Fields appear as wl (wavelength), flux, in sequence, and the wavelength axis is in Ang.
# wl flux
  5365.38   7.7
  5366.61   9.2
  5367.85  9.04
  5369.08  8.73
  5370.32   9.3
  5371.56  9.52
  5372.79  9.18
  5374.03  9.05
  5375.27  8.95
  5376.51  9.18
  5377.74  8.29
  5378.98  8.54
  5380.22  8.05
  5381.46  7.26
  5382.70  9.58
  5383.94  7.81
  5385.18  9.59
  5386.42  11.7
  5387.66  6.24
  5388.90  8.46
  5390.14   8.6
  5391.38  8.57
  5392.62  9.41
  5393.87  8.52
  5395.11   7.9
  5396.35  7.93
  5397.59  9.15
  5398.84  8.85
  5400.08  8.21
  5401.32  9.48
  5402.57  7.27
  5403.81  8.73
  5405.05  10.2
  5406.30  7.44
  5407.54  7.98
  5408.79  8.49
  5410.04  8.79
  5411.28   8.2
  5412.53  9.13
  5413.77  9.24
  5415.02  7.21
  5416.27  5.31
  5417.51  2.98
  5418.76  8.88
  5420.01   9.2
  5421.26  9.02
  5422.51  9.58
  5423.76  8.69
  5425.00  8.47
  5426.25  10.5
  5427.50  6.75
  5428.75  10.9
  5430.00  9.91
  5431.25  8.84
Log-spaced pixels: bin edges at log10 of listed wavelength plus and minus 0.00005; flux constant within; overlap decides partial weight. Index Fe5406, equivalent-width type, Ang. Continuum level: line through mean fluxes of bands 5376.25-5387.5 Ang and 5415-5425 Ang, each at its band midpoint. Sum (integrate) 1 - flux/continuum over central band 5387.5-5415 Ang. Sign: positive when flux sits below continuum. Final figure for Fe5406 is -1.0 Ang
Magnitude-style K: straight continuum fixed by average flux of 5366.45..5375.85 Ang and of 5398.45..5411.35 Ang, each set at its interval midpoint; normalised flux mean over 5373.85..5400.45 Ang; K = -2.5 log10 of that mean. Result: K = 0.03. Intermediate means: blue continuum 9.12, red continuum 8.52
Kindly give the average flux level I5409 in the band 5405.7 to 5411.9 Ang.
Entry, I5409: 8.18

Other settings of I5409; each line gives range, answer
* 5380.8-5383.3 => 8.4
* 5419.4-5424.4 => 9.13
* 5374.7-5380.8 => 8.61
